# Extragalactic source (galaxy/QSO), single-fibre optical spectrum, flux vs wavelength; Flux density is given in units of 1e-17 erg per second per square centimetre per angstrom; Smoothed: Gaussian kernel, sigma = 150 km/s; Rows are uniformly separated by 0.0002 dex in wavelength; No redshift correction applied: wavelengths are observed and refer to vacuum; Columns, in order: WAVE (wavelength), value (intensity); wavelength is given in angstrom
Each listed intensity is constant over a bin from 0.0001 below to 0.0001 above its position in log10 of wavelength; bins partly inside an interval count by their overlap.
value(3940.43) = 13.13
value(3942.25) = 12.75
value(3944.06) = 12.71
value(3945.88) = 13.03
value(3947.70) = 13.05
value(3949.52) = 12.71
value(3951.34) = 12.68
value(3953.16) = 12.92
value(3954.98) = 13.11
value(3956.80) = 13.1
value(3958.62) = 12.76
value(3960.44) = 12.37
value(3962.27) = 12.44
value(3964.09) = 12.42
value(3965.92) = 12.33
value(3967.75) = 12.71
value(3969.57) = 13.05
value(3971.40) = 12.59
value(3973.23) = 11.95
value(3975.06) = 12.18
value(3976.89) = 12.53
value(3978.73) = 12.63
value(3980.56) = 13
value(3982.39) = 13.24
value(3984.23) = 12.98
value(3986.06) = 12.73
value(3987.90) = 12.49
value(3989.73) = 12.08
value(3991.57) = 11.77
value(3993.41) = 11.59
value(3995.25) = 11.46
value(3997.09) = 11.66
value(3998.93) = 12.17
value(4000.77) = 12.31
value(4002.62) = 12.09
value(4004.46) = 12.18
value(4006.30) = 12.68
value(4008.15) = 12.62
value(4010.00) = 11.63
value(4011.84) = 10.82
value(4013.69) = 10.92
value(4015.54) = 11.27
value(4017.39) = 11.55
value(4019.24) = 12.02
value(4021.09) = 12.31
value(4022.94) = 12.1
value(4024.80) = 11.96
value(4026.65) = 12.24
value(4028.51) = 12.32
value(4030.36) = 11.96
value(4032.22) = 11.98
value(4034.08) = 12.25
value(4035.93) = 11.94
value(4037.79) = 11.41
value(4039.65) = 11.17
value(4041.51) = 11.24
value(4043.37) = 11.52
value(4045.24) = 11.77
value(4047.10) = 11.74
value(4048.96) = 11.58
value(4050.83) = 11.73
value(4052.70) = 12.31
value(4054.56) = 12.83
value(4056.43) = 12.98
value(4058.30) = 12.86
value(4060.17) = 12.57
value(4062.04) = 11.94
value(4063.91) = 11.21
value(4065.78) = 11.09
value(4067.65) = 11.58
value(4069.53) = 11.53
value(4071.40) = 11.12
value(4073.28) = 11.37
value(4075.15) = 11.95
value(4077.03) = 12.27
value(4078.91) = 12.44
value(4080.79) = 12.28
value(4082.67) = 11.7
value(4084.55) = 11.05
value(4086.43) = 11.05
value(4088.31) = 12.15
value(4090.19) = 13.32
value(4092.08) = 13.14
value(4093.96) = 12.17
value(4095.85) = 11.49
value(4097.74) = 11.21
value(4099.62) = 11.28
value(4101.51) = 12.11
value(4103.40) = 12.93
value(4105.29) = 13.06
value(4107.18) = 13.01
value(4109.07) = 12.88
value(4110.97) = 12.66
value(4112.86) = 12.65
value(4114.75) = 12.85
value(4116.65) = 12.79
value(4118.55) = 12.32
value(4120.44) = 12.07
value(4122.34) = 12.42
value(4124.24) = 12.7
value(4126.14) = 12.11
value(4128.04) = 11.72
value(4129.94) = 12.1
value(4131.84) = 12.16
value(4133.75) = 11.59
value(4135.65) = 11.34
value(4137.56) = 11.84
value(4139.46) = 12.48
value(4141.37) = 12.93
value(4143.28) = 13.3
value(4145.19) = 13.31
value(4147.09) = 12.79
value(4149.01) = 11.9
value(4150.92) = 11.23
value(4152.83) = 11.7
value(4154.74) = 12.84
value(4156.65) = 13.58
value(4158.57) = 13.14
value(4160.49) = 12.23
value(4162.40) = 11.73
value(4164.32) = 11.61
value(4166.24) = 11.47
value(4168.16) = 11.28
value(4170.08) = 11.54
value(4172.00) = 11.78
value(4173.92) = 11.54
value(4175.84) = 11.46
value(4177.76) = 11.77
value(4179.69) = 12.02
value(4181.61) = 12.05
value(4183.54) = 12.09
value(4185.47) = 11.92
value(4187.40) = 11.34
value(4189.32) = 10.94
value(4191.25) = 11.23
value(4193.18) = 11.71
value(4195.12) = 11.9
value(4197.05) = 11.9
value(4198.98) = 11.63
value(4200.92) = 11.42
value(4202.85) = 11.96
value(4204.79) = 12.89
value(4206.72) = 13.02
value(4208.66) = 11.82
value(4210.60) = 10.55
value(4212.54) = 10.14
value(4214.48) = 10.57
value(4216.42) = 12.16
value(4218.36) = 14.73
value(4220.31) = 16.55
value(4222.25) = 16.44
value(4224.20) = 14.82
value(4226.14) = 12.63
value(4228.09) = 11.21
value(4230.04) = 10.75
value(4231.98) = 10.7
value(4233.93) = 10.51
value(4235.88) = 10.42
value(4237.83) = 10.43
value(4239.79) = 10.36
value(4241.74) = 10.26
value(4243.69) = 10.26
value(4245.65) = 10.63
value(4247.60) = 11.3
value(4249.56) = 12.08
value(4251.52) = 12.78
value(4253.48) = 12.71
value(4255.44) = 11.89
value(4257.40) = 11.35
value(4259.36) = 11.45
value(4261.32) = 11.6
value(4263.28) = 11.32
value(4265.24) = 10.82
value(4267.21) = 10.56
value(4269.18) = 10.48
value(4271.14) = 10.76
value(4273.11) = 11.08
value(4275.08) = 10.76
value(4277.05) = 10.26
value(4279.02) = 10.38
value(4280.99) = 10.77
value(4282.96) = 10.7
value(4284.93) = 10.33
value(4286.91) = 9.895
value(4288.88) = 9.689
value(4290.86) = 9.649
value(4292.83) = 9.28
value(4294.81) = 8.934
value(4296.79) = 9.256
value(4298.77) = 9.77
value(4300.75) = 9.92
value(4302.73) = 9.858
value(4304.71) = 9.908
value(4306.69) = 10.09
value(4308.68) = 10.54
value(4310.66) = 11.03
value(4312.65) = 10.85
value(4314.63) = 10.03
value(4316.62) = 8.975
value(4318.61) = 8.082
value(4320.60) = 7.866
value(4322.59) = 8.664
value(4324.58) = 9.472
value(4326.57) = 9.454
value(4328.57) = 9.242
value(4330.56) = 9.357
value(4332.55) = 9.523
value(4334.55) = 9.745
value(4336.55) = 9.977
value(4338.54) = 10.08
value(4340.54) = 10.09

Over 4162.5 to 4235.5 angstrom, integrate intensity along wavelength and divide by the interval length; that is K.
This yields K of 12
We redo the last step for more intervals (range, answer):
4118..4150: 12.3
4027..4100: 11.9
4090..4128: 12.4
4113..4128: 12.4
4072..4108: 12.1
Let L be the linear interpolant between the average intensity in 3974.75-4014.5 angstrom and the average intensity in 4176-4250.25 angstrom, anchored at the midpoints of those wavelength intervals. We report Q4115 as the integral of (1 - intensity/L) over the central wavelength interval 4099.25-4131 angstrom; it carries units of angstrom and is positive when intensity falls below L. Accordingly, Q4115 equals -1.3 angstrom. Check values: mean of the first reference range 12.2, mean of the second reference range 11.8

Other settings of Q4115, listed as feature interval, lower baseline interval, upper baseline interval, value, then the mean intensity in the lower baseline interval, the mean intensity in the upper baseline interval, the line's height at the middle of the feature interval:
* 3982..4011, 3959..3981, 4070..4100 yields 0.37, 12.5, 11.9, 12.4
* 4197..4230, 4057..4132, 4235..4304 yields -4.40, 12.1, 10.6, 11.1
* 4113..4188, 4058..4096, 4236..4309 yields -4.73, 11.9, 10.6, 11.4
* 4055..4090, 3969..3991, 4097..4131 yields 1.60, 12.6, 12.4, 12.5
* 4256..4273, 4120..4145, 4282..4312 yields -1.10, 12.2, 9.93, 10.4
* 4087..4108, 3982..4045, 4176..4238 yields -0.61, 11.9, 12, 12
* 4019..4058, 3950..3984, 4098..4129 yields 1.80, 12.7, 12.4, 12.6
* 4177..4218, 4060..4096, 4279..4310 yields -3.47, 11.9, 9.93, 10.8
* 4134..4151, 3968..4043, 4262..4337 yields -1.99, 12.1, 9.93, 11.1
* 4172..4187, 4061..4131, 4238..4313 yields -0.53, 12.1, 10.6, 11.4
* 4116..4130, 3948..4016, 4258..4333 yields -1.21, 12.3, 10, 11.3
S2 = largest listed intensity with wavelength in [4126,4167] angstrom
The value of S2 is 13.58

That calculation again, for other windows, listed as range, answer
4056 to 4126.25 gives 13.32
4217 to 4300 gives 16.55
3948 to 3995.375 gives 13.24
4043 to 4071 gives 12.98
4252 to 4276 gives 12.71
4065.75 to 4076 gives 11.95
